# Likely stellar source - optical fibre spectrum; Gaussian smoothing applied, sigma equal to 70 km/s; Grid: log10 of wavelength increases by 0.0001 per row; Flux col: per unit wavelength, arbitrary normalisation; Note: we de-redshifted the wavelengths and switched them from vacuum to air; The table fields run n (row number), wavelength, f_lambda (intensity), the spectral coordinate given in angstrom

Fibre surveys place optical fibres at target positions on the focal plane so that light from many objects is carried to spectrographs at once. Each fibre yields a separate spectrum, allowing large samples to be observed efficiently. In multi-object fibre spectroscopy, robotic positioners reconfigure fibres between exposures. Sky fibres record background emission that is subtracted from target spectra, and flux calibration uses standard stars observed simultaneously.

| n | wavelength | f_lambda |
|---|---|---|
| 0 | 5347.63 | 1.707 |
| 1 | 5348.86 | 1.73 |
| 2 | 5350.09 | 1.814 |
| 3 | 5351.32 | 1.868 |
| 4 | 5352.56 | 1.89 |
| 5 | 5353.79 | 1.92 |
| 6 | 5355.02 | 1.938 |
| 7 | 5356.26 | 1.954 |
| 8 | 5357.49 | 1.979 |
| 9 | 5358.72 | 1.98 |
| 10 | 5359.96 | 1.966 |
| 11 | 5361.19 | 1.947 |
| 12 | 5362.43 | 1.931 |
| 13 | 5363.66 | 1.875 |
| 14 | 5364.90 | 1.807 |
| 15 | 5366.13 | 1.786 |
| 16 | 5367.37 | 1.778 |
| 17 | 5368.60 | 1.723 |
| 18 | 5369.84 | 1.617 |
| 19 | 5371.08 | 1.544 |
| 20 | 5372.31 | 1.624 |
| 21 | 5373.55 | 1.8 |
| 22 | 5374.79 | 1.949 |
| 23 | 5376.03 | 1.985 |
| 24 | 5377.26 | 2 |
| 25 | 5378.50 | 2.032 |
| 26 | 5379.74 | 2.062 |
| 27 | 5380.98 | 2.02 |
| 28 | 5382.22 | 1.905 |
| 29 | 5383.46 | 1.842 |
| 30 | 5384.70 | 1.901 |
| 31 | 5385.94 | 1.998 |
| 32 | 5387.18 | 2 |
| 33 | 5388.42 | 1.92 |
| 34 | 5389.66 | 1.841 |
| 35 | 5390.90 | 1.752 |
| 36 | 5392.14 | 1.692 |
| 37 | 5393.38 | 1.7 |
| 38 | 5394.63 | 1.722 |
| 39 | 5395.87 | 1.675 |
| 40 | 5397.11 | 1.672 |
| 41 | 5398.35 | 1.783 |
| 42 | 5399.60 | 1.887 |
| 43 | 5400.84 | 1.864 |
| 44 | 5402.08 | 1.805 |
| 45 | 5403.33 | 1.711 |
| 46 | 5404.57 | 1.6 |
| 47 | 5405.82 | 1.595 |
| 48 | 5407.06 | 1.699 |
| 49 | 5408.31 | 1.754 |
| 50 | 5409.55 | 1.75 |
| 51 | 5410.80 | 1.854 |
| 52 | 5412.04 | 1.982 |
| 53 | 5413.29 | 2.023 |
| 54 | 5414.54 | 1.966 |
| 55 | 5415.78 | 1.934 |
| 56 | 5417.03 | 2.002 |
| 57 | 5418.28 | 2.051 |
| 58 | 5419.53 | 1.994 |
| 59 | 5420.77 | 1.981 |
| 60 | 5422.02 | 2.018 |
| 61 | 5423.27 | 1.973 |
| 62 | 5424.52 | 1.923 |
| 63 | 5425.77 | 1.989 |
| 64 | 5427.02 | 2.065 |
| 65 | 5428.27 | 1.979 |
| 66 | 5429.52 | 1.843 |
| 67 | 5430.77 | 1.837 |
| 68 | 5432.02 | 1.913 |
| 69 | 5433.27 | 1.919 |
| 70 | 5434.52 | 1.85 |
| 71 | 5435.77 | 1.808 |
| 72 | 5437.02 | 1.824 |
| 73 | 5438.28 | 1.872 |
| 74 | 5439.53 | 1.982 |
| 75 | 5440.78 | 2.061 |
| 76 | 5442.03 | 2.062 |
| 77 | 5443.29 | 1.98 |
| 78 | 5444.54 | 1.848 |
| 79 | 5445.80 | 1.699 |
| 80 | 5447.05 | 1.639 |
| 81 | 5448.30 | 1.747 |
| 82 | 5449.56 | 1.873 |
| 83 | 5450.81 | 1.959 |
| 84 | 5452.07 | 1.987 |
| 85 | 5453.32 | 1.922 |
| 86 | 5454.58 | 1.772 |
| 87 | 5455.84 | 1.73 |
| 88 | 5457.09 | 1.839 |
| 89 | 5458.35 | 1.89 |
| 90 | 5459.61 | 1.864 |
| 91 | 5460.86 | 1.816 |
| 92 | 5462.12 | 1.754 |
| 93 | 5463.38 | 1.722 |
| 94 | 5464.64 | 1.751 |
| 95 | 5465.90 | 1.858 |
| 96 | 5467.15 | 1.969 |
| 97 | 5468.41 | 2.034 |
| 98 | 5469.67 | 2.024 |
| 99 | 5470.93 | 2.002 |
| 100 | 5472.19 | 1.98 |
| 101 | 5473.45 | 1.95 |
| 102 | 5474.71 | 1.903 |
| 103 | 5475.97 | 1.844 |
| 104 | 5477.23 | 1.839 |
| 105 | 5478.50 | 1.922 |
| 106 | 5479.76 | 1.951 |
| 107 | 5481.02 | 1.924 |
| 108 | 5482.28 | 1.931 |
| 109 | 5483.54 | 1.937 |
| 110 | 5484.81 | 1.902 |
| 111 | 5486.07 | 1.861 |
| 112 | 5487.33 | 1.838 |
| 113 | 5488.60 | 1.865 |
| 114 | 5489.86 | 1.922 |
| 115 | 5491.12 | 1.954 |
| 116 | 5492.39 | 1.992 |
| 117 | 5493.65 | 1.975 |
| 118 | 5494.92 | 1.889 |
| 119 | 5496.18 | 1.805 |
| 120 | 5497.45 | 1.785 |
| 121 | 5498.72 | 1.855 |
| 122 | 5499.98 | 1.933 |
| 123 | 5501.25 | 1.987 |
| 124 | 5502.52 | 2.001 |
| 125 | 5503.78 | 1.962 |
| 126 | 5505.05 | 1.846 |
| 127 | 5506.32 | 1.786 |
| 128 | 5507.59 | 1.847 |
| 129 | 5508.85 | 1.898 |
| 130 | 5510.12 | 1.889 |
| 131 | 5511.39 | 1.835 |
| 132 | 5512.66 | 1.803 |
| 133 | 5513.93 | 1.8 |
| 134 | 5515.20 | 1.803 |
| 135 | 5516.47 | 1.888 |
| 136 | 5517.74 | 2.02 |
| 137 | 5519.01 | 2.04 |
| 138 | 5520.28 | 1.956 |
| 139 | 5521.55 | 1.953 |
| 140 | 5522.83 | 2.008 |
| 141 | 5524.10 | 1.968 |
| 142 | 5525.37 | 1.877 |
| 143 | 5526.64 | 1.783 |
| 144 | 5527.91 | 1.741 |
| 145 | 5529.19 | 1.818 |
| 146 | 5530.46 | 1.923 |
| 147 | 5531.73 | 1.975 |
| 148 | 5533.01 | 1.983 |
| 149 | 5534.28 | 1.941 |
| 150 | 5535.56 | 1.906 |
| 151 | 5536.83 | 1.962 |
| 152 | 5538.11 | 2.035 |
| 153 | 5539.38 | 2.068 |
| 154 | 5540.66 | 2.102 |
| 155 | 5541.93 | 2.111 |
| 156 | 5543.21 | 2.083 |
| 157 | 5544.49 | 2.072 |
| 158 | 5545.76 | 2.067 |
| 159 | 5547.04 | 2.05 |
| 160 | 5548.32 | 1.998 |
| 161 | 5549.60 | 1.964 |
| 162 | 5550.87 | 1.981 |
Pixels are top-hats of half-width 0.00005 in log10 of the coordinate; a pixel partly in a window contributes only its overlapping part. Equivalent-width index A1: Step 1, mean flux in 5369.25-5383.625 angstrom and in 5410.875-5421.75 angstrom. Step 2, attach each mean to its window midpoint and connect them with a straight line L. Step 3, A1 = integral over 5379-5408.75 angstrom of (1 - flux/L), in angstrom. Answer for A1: 1.7 angstrom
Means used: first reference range 1.87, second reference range 1.99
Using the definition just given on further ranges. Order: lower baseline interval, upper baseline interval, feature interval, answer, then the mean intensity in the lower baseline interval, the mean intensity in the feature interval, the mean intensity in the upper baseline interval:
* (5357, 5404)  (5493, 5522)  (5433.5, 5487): -0.2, 1.84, 1.88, 1.89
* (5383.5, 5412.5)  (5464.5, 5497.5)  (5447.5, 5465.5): 0.5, 1.79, 1.83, 1.92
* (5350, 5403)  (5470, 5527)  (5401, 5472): -0.1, 1.85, 1.88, 1.91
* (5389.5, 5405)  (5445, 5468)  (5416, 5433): -1.7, 1.75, 1.96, 1.82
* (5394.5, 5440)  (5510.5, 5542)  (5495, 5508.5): 0.2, 1.87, 1.88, 1.93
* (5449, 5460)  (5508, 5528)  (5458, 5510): -0.4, 1.87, 1.9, 1.9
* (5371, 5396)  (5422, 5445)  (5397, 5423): 0.6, 1.87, 1.86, 1.93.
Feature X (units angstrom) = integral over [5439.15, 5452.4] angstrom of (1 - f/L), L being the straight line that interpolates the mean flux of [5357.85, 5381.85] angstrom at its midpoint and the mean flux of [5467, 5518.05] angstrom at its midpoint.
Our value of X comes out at 0.0 angstrom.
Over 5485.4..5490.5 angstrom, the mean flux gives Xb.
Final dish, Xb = 1.87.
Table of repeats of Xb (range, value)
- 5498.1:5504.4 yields 1.95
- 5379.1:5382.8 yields 1.99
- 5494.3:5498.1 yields 1.82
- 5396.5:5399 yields 1.73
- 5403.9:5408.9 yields 1.66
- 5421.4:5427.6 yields 1.99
